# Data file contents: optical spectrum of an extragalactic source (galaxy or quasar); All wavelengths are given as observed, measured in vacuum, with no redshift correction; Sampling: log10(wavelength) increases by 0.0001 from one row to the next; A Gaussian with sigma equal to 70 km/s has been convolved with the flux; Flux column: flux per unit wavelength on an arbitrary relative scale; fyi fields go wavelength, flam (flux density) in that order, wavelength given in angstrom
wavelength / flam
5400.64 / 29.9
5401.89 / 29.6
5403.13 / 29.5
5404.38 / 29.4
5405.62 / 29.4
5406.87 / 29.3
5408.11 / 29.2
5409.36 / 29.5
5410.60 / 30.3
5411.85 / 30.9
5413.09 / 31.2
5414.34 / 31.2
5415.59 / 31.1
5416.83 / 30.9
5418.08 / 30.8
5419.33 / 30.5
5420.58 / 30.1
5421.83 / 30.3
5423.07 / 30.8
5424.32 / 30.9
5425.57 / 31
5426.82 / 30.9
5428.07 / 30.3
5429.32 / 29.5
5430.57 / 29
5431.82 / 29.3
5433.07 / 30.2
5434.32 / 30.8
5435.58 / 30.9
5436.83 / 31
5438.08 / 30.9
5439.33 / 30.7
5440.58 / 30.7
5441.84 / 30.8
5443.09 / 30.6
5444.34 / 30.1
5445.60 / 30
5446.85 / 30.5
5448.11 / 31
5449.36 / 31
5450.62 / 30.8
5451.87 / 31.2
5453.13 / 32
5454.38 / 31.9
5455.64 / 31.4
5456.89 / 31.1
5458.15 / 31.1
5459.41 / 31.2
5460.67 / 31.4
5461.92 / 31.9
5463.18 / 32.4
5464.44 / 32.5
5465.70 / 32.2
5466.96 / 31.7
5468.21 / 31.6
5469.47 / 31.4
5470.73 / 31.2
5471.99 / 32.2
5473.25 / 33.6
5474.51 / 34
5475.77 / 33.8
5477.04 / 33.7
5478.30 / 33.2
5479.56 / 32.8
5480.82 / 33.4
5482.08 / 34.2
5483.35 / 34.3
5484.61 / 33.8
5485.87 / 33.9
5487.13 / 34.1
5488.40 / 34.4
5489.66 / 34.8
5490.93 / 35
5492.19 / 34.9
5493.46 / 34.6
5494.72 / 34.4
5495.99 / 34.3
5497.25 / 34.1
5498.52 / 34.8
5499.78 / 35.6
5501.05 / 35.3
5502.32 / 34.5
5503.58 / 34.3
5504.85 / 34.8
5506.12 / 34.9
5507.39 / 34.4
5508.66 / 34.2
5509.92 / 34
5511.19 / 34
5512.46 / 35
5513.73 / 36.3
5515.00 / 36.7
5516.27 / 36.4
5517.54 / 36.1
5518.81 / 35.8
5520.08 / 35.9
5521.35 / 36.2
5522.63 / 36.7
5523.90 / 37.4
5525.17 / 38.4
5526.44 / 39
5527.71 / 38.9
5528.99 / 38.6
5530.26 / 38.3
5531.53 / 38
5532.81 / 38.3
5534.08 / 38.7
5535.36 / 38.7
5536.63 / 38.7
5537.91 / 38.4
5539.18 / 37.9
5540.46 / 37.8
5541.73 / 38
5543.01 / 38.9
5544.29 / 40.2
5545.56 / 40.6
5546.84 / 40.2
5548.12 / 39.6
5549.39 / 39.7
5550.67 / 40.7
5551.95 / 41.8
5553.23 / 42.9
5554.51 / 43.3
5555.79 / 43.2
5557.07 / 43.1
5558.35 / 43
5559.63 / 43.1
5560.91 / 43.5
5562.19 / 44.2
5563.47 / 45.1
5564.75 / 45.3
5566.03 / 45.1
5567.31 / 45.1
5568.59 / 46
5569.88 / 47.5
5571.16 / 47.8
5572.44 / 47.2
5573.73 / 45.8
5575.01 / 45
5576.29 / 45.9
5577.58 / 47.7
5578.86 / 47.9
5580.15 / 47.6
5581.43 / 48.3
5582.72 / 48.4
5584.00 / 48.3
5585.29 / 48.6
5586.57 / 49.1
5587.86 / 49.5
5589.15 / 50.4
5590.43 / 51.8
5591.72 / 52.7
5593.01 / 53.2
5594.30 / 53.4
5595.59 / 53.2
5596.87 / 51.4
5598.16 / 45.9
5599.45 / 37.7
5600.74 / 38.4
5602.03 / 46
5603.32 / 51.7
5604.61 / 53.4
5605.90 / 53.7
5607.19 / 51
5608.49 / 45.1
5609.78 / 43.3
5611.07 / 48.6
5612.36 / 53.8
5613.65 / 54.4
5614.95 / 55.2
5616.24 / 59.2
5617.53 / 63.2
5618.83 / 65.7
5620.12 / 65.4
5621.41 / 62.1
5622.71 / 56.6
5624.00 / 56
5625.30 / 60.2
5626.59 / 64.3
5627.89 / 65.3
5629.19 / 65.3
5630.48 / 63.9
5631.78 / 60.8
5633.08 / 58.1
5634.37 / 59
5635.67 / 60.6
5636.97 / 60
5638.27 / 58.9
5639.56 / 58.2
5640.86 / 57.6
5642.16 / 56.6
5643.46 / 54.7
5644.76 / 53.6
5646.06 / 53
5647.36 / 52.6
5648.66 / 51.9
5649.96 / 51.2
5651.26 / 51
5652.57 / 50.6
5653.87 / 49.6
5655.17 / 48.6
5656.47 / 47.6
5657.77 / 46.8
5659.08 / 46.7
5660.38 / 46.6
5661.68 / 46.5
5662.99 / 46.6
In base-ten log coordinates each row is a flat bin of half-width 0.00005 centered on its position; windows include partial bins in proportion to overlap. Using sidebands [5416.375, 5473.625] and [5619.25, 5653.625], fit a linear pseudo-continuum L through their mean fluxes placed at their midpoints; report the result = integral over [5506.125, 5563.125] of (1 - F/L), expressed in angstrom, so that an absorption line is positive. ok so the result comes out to 6.4 angstrom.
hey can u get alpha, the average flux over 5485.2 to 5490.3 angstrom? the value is 34.3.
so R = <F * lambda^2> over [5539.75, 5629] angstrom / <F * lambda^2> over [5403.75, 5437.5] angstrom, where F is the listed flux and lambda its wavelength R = 1.70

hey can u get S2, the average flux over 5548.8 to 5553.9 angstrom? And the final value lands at 41.2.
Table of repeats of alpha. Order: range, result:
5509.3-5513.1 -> 34.3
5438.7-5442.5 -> 30.7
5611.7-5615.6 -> 54.5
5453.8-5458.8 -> 31.3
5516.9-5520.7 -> 36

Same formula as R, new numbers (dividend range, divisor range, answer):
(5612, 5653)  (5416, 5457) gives 2.03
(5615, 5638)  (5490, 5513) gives 1.85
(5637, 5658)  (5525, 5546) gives 1.43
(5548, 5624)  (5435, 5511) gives 1.55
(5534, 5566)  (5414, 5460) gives 1.40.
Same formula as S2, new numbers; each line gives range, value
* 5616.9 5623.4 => 62.6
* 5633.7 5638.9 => 59.6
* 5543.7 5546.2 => 40.5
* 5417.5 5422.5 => 30.4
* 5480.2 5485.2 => 33.9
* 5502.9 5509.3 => 34.6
